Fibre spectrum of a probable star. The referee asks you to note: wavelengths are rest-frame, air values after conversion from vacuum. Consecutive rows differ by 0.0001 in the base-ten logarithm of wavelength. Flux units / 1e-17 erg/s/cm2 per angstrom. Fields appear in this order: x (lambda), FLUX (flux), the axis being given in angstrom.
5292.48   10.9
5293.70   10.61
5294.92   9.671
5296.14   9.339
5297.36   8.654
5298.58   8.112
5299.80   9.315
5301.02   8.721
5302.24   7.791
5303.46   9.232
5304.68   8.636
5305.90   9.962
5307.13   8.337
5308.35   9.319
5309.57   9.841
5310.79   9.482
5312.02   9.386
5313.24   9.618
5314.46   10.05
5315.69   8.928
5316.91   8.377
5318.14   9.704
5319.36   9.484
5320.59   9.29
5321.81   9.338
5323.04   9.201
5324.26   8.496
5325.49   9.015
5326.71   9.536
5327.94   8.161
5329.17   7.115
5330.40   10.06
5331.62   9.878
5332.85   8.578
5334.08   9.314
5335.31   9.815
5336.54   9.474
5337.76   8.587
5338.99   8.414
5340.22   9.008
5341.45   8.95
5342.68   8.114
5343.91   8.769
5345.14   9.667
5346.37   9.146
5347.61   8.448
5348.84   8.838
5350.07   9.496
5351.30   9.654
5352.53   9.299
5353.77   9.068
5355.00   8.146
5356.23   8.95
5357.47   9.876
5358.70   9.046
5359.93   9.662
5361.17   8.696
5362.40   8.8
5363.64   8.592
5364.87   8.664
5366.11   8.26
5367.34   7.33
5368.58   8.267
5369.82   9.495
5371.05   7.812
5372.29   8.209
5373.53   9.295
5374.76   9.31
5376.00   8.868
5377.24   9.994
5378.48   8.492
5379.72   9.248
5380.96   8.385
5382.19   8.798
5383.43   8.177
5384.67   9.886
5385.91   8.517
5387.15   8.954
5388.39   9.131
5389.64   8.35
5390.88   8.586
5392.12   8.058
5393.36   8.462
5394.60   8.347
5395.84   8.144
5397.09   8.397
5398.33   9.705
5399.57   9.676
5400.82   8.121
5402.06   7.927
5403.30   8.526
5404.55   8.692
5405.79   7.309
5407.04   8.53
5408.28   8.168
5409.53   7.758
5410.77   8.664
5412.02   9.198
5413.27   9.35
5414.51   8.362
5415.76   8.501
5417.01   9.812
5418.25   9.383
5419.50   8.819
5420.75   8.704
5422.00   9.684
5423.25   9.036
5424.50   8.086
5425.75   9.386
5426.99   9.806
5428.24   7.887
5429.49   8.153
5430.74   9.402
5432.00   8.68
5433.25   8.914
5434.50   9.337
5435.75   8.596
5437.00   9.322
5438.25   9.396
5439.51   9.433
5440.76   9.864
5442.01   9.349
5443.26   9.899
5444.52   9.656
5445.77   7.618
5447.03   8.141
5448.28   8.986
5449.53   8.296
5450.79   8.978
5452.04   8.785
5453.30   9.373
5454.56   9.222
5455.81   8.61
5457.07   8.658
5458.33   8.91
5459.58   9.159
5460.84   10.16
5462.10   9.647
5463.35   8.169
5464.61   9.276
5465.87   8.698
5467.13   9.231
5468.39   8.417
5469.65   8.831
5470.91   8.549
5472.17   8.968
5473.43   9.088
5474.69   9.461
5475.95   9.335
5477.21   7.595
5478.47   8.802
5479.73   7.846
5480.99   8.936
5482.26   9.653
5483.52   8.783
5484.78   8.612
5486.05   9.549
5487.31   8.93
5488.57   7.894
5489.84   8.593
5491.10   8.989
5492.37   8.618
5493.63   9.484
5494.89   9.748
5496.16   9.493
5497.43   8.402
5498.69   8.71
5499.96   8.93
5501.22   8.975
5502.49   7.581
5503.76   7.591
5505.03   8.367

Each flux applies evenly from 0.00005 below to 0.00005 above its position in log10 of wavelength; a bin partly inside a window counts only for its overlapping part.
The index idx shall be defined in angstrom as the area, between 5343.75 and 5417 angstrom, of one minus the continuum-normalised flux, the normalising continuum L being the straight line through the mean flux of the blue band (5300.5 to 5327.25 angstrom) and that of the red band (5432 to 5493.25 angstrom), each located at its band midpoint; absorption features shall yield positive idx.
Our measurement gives 2.54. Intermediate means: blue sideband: 9.17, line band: 8.75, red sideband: 8.94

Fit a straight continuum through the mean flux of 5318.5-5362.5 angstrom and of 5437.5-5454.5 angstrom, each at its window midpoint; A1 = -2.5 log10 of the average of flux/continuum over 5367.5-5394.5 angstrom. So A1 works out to 0.04 mag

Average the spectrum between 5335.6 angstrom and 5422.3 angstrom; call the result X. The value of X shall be 8.79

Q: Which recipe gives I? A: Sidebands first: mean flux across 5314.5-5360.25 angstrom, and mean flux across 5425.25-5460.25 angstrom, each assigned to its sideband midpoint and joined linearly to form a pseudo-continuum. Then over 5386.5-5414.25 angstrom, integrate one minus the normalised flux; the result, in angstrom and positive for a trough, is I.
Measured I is 1.5 angstrom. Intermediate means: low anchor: 9.06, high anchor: 8.99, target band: 8.55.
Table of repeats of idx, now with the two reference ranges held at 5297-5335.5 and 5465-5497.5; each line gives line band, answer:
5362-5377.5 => 0.6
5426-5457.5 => -0.2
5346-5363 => -0.1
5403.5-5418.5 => 0.6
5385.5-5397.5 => 0.7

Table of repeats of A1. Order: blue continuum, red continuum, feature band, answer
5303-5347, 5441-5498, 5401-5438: 0.028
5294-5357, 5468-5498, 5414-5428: -0.010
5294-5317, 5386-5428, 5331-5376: 0.002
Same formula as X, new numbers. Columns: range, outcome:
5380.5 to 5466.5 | 8.84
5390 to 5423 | 8.65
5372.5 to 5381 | 9.09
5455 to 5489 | 8.89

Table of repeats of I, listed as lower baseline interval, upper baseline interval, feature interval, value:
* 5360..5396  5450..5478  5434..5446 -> -0.57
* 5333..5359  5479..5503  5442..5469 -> -0.22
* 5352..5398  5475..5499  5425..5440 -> -0.36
